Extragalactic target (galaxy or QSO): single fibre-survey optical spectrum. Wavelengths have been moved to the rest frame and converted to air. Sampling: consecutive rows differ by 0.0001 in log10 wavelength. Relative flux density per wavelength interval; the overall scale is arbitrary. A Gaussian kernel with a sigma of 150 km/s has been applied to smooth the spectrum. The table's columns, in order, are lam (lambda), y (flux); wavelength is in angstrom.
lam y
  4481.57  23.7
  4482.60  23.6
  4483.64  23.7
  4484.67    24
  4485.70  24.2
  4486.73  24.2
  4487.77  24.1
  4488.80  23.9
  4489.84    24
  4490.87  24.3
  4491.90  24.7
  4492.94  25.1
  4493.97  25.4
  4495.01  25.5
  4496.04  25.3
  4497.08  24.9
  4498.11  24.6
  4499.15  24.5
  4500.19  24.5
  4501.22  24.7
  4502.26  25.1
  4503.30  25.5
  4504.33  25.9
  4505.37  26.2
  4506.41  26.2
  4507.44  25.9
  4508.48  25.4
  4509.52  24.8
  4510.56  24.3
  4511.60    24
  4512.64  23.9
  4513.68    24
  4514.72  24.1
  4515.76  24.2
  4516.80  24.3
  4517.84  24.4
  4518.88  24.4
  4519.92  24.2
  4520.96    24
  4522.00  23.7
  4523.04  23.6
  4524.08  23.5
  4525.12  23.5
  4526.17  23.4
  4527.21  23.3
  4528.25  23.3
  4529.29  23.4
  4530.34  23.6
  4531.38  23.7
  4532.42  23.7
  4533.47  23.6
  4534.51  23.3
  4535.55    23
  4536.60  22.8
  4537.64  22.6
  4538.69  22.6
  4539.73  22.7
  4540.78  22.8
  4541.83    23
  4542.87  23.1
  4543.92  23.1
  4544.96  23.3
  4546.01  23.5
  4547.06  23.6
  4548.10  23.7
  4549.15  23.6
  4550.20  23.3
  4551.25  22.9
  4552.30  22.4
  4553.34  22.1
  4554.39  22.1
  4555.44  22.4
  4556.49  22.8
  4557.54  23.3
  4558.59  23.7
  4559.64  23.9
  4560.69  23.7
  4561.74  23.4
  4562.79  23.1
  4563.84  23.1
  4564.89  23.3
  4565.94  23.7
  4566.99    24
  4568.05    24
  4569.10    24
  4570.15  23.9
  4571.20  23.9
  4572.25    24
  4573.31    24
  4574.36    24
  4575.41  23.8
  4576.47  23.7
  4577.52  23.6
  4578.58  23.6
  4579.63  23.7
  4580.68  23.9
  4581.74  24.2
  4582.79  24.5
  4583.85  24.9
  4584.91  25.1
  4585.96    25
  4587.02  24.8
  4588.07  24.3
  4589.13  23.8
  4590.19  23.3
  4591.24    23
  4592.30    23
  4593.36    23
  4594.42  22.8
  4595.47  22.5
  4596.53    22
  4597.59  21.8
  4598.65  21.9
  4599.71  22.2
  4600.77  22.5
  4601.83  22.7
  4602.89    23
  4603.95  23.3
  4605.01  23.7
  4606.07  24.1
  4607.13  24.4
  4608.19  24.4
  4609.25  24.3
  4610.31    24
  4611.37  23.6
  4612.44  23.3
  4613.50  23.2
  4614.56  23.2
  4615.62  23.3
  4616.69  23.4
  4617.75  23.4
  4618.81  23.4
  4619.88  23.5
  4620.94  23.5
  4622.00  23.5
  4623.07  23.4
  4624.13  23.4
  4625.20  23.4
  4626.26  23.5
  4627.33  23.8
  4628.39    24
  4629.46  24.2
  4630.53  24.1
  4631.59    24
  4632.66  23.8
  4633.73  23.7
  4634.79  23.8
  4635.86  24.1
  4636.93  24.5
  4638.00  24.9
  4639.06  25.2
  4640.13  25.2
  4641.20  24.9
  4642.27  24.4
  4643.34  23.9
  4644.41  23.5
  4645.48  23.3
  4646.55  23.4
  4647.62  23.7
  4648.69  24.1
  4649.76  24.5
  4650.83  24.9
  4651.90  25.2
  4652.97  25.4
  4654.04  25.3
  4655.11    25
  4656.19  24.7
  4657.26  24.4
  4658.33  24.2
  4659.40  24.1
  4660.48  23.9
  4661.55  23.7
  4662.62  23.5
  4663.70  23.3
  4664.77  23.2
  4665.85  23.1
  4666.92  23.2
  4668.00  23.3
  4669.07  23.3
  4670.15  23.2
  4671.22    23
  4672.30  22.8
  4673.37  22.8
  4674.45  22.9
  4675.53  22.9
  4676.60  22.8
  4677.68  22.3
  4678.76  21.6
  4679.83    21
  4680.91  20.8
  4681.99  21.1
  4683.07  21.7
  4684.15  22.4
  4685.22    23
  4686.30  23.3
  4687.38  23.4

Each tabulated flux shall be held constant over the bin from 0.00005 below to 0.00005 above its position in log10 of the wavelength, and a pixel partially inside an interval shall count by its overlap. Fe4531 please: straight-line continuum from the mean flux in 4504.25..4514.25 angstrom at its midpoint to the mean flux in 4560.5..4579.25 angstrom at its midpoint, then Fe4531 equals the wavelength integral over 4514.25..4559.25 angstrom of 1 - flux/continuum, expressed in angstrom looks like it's 2.0 angstrom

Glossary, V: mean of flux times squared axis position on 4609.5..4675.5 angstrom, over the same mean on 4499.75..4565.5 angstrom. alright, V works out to 1.05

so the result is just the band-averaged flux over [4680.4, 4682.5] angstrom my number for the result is 20.9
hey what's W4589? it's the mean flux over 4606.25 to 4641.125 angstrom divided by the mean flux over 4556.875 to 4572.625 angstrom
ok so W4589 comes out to 1.01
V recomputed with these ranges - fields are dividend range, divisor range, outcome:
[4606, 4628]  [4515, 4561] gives 1.05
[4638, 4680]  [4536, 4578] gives 1.07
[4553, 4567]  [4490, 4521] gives 0.96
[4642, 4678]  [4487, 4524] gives 1.03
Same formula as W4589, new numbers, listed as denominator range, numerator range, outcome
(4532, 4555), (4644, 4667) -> 1.05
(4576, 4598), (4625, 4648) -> 1.02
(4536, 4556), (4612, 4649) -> 1.04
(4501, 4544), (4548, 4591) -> 0.99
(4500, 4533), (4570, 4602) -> 0.97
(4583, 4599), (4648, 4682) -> 1.00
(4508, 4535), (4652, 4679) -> 0.99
